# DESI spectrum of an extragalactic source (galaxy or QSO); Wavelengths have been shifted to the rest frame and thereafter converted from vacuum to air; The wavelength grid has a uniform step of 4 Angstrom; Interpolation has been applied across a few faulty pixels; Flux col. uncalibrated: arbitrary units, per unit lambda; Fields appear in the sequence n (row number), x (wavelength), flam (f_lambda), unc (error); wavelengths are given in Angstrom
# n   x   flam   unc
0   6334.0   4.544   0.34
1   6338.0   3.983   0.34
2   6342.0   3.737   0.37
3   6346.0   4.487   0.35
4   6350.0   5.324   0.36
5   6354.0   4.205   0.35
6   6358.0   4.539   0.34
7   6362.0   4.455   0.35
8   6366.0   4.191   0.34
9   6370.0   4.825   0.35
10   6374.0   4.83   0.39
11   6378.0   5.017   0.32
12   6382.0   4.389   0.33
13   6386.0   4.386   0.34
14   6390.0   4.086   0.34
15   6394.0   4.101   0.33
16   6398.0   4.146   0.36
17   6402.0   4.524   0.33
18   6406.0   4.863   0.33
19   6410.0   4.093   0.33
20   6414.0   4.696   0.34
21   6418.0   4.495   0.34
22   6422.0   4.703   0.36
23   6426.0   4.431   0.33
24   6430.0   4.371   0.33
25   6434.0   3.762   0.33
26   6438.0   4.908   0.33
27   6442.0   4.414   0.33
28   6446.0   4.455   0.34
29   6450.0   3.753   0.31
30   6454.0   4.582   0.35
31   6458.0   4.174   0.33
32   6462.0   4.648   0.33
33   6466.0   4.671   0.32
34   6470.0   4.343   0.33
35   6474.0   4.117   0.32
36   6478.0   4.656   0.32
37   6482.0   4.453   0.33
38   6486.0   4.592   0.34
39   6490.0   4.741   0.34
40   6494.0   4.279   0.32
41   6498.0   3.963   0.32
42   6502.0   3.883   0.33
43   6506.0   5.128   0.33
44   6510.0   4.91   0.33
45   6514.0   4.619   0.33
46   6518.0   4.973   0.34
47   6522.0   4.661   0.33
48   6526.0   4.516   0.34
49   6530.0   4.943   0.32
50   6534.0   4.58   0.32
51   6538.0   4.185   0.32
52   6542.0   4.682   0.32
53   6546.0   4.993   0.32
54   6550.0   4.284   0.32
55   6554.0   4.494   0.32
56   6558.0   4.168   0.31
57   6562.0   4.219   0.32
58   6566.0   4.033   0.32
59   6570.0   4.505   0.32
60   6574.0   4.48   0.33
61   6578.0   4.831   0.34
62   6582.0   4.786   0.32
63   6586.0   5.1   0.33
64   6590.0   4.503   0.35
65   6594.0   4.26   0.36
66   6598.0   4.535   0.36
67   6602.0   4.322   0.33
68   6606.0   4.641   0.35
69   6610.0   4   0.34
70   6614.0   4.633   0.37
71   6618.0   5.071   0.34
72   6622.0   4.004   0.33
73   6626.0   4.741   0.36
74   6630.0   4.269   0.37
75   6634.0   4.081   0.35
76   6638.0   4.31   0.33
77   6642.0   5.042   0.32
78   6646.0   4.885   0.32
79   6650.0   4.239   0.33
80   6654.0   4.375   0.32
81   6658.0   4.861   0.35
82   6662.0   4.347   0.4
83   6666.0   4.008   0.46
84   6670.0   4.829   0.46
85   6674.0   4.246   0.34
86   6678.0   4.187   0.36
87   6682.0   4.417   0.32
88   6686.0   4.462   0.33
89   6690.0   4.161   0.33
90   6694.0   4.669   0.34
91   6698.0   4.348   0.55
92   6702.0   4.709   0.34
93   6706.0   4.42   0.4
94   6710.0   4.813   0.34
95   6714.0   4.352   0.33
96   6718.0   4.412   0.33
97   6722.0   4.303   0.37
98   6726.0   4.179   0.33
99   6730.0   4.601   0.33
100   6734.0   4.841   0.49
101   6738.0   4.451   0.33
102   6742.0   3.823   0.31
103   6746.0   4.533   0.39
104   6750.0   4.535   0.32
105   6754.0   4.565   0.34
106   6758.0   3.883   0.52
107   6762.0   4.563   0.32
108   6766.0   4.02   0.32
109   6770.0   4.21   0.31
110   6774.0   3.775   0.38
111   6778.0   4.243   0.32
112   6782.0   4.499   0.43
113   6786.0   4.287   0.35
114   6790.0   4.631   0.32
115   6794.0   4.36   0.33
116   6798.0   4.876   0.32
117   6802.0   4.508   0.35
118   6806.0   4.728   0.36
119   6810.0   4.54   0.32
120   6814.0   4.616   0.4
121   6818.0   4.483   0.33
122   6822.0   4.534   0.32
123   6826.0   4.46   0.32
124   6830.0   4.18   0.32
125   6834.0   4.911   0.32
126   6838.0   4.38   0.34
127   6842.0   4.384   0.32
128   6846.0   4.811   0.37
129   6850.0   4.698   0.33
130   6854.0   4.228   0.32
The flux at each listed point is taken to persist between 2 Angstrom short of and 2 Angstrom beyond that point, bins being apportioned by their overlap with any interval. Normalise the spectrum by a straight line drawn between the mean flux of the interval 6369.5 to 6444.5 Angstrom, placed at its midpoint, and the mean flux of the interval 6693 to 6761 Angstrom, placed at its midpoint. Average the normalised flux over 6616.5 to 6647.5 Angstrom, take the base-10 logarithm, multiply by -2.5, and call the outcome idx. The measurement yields -0.02 mag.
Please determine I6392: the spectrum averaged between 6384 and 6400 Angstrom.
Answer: 4.18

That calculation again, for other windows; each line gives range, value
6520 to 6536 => 4.67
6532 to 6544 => 4.48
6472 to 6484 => 4.41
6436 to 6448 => 4.59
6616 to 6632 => 4.52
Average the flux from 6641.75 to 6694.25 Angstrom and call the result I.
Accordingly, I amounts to 4.46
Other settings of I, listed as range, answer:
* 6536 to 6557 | 4.51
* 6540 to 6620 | 4.53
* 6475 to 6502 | 4.39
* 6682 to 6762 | 4.43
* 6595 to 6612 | 4.37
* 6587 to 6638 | 4.43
